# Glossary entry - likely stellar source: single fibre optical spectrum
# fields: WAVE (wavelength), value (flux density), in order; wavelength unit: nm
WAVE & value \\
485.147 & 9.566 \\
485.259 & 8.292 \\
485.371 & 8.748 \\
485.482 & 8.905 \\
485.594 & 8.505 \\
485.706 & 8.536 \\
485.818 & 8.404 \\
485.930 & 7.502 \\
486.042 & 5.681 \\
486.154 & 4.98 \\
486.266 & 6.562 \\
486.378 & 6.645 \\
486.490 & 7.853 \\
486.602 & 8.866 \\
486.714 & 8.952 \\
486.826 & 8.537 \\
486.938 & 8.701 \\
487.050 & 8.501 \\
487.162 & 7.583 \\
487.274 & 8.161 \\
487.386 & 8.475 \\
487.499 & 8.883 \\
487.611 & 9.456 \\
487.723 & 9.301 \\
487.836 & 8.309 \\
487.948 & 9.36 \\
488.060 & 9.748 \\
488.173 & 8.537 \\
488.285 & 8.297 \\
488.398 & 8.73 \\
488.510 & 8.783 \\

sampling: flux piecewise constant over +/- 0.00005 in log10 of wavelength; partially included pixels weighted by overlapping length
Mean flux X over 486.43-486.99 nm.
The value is 8.57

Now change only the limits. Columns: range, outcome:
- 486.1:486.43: 6.06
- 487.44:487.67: 9.16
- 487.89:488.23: 9.22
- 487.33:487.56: 8.68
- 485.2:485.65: 8.62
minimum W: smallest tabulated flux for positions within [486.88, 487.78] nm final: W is 7.583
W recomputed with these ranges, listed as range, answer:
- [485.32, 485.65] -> 8.505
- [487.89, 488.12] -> 9.36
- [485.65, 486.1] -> 5.681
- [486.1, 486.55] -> 4.98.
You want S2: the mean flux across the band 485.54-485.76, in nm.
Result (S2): 8.51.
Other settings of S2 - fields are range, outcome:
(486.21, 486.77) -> 7.78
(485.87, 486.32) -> 6.19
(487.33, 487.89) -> 8.87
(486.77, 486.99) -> 8.62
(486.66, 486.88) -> 8.75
